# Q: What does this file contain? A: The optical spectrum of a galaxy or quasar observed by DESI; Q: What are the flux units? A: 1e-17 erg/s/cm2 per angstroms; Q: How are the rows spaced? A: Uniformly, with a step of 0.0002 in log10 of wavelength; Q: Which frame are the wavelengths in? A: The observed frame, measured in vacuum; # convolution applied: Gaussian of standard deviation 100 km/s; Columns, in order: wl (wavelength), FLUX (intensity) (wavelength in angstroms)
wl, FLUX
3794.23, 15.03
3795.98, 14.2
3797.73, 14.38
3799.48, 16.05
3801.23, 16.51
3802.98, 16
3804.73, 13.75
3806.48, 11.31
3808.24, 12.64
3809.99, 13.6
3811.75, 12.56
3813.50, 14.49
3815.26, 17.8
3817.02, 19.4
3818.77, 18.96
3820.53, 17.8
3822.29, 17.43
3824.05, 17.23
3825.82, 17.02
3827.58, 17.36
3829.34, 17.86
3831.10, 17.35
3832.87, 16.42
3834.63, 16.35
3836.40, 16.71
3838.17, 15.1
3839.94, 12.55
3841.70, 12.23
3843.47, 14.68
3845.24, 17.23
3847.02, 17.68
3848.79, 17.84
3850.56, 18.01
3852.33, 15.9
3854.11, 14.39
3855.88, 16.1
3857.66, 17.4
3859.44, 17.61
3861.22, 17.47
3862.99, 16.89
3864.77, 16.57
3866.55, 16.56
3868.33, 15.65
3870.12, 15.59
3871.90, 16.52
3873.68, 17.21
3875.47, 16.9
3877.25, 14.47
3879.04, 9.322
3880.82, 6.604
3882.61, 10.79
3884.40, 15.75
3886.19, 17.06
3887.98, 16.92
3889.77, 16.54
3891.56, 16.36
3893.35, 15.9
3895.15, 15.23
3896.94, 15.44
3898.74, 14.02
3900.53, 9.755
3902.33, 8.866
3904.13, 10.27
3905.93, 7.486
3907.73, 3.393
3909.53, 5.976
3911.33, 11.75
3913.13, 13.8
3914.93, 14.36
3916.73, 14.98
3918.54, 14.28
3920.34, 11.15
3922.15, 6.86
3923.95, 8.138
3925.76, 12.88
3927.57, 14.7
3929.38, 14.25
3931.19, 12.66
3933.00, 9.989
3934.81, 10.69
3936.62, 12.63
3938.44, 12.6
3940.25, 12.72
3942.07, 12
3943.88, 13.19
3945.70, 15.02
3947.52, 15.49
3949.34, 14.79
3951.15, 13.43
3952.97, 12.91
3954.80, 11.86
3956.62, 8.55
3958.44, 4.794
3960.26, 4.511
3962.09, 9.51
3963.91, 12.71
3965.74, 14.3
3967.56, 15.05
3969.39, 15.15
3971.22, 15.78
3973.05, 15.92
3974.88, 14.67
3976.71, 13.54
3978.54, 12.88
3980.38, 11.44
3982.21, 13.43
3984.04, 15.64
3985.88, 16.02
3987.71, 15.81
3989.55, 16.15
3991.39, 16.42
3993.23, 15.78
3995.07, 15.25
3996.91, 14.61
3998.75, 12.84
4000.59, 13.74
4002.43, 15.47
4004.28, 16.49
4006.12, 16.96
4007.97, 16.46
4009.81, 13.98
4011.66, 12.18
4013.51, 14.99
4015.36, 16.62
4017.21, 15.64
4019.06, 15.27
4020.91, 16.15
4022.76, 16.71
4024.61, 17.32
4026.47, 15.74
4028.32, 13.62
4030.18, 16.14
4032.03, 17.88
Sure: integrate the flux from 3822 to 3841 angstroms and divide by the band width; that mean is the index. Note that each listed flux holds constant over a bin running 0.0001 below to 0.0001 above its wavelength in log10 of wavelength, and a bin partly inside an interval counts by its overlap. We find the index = 16.4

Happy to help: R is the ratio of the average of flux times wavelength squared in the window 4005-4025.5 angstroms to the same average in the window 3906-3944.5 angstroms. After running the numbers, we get 1.43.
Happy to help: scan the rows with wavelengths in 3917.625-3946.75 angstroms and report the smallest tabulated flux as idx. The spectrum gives 6.86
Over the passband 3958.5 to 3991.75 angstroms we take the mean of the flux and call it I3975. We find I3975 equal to 13.6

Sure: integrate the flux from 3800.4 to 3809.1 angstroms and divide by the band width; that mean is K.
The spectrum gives 14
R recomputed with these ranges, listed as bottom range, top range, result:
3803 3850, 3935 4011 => 0.92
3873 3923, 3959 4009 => 1.19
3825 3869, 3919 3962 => 0.74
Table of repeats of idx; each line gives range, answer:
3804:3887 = 6.604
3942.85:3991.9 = 4.511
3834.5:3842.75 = 12.23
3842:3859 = 14.39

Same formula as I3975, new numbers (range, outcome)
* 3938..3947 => 13.2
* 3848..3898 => 15.6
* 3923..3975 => 12.4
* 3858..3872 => 16.6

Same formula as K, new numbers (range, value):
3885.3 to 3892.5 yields 16.7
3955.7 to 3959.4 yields 6.67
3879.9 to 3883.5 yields 8.71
